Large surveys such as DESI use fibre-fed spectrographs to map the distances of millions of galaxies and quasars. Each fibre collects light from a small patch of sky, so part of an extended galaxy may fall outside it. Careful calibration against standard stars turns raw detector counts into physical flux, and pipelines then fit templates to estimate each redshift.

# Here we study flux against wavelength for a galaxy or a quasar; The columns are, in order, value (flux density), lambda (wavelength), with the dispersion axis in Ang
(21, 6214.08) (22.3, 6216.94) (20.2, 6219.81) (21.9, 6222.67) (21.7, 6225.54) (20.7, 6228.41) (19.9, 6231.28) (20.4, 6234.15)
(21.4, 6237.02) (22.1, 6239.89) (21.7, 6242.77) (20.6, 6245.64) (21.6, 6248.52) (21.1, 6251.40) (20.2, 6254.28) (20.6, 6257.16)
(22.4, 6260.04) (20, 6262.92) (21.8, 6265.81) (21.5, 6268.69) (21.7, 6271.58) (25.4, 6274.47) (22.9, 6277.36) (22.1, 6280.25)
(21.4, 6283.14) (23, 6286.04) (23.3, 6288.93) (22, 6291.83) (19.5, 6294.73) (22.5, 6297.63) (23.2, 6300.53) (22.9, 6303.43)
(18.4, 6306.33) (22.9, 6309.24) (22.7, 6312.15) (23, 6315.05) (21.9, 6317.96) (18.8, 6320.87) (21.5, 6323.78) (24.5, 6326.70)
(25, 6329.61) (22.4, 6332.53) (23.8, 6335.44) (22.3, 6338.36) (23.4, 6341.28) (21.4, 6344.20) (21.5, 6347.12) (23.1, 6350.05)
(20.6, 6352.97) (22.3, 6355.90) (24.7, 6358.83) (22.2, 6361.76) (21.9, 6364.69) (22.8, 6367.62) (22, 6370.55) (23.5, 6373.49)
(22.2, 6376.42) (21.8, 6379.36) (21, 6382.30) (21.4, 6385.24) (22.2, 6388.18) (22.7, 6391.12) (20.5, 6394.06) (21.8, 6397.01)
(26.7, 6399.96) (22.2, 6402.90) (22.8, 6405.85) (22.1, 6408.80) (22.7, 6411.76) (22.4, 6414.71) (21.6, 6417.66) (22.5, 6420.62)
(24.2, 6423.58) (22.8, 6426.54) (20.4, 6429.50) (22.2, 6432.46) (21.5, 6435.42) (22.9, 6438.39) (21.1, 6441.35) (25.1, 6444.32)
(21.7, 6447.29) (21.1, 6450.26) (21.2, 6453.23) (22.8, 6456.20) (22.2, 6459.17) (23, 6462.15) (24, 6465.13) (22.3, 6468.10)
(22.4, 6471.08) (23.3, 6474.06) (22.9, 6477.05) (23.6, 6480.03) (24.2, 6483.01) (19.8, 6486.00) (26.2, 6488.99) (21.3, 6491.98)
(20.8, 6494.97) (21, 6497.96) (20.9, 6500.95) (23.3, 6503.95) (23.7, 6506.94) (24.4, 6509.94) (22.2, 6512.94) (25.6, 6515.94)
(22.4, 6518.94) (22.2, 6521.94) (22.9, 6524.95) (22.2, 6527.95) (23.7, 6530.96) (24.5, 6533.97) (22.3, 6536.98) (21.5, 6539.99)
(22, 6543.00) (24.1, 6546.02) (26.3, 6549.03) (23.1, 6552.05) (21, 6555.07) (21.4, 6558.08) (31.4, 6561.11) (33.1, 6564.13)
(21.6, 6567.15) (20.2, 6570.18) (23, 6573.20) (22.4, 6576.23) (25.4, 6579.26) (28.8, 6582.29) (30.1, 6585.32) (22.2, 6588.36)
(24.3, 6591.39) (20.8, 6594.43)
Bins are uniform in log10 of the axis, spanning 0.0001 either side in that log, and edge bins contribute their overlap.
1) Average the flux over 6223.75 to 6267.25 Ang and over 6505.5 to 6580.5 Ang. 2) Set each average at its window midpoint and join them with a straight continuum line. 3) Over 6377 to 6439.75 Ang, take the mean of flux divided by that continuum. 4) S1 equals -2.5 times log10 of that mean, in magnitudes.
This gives 0.01 mag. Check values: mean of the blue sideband 21.1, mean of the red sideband 23.7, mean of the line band 22.3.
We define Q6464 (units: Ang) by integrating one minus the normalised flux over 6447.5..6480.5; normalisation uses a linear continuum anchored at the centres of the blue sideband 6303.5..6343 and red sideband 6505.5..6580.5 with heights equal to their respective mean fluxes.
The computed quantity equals 0.9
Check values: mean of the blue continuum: 22.4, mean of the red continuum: 23.7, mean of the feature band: 22.6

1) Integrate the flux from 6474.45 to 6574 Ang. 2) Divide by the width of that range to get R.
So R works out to 23.3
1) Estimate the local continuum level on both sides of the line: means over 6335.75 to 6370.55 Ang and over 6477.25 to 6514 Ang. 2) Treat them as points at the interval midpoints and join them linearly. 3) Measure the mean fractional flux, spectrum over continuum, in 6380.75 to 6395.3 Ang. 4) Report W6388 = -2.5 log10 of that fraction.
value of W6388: 0.04 mag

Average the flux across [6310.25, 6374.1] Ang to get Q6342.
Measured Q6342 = 22.5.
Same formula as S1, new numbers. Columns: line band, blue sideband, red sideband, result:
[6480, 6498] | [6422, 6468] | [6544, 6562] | 0.03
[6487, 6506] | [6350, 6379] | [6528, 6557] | 0.03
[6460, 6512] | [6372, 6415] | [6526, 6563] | 0.02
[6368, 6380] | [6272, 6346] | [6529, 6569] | 0.02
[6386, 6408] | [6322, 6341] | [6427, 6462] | -0.01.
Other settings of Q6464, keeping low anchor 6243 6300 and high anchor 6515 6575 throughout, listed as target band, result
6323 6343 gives -1.0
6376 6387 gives 0.5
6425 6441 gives 0.7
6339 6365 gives 0.0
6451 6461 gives 0.5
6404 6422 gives 0.3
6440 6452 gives 0.4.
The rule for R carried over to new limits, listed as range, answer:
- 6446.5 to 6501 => 22.4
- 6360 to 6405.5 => 22.4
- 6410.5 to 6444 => 22.3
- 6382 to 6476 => 22.4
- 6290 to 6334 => 22.1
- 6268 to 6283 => 22.7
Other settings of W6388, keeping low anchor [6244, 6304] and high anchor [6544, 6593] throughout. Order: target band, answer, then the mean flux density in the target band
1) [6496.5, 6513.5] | 0.07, 22.6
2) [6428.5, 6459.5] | 0.07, 22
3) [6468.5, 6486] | 0.05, 22.9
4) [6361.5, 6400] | 0.04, 22.2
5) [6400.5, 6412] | 0.02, 22.8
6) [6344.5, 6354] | 0.04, 21.7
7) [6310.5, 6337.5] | -0.01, 22.6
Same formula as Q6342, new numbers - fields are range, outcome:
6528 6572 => 23.9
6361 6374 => 22.4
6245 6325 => 21.8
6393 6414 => 22.7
